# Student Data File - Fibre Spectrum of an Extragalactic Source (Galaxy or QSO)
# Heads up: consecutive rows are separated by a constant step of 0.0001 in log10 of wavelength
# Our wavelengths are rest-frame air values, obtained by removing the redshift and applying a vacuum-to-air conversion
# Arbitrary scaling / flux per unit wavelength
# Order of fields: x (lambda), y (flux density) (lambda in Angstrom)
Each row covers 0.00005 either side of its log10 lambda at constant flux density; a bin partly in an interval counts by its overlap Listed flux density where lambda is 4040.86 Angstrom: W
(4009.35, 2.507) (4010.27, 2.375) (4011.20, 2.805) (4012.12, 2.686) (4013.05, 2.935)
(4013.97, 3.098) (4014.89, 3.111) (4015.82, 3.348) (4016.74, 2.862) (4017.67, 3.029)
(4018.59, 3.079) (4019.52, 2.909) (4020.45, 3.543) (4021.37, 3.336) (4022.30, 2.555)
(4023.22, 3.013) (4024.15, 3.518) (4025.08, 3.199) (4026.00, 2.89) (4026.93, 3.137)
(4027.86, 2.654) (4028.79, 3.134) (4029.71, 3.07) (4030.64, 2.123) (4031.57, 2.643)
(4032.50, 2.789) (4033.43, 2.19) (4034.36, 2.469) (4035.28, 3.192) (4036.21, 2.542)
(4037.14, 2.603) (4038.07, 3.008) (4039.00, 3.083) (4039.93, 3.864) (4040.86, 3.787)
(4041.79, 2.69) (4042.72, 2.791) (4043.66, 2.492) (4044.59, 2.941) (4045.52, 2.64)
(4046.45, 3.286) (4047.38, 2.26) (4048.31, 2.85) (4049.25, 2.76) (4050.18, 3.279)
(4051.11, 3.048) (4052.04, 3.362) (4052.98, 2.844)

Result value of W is 3.787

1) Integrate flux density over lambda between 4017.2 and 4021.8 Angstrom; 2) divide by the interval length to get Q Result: 3.18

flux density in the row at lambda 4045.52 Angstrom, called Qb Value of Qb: 2.64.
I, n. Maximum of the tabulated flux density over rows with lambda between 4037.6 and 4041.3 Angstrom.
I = 3.864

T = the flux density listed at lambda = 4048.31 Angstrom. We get 2.85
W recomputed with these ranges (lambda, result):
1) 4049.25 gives 2.76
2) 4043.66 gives 2.492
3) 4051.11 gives 3.048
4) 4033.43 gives 2.19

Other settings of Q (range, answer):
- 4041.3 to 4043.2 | 2.74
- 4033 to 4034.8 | 2.33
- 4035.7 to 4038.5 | 2.72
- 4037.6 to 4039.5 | 3.06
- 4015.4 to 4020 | 3.04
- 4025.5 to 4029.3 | 2.96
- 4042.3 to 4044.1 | 2.63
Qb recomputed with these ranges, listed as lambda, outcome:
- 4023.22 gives 3.013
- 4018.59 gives 3.079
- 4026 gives 2.89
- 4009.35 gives 2.507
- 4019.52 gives 2.909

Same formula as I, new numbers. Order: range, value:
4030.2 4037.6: 3.192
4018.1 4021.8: 3.543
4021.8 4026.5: 3.518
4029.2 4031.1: 3.07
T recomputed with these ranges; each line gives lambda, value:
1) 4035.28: 3.192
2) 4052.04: 3.362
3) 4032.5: 2.789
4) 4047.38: 2.26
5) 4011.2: 2.805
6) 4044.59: 2.941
